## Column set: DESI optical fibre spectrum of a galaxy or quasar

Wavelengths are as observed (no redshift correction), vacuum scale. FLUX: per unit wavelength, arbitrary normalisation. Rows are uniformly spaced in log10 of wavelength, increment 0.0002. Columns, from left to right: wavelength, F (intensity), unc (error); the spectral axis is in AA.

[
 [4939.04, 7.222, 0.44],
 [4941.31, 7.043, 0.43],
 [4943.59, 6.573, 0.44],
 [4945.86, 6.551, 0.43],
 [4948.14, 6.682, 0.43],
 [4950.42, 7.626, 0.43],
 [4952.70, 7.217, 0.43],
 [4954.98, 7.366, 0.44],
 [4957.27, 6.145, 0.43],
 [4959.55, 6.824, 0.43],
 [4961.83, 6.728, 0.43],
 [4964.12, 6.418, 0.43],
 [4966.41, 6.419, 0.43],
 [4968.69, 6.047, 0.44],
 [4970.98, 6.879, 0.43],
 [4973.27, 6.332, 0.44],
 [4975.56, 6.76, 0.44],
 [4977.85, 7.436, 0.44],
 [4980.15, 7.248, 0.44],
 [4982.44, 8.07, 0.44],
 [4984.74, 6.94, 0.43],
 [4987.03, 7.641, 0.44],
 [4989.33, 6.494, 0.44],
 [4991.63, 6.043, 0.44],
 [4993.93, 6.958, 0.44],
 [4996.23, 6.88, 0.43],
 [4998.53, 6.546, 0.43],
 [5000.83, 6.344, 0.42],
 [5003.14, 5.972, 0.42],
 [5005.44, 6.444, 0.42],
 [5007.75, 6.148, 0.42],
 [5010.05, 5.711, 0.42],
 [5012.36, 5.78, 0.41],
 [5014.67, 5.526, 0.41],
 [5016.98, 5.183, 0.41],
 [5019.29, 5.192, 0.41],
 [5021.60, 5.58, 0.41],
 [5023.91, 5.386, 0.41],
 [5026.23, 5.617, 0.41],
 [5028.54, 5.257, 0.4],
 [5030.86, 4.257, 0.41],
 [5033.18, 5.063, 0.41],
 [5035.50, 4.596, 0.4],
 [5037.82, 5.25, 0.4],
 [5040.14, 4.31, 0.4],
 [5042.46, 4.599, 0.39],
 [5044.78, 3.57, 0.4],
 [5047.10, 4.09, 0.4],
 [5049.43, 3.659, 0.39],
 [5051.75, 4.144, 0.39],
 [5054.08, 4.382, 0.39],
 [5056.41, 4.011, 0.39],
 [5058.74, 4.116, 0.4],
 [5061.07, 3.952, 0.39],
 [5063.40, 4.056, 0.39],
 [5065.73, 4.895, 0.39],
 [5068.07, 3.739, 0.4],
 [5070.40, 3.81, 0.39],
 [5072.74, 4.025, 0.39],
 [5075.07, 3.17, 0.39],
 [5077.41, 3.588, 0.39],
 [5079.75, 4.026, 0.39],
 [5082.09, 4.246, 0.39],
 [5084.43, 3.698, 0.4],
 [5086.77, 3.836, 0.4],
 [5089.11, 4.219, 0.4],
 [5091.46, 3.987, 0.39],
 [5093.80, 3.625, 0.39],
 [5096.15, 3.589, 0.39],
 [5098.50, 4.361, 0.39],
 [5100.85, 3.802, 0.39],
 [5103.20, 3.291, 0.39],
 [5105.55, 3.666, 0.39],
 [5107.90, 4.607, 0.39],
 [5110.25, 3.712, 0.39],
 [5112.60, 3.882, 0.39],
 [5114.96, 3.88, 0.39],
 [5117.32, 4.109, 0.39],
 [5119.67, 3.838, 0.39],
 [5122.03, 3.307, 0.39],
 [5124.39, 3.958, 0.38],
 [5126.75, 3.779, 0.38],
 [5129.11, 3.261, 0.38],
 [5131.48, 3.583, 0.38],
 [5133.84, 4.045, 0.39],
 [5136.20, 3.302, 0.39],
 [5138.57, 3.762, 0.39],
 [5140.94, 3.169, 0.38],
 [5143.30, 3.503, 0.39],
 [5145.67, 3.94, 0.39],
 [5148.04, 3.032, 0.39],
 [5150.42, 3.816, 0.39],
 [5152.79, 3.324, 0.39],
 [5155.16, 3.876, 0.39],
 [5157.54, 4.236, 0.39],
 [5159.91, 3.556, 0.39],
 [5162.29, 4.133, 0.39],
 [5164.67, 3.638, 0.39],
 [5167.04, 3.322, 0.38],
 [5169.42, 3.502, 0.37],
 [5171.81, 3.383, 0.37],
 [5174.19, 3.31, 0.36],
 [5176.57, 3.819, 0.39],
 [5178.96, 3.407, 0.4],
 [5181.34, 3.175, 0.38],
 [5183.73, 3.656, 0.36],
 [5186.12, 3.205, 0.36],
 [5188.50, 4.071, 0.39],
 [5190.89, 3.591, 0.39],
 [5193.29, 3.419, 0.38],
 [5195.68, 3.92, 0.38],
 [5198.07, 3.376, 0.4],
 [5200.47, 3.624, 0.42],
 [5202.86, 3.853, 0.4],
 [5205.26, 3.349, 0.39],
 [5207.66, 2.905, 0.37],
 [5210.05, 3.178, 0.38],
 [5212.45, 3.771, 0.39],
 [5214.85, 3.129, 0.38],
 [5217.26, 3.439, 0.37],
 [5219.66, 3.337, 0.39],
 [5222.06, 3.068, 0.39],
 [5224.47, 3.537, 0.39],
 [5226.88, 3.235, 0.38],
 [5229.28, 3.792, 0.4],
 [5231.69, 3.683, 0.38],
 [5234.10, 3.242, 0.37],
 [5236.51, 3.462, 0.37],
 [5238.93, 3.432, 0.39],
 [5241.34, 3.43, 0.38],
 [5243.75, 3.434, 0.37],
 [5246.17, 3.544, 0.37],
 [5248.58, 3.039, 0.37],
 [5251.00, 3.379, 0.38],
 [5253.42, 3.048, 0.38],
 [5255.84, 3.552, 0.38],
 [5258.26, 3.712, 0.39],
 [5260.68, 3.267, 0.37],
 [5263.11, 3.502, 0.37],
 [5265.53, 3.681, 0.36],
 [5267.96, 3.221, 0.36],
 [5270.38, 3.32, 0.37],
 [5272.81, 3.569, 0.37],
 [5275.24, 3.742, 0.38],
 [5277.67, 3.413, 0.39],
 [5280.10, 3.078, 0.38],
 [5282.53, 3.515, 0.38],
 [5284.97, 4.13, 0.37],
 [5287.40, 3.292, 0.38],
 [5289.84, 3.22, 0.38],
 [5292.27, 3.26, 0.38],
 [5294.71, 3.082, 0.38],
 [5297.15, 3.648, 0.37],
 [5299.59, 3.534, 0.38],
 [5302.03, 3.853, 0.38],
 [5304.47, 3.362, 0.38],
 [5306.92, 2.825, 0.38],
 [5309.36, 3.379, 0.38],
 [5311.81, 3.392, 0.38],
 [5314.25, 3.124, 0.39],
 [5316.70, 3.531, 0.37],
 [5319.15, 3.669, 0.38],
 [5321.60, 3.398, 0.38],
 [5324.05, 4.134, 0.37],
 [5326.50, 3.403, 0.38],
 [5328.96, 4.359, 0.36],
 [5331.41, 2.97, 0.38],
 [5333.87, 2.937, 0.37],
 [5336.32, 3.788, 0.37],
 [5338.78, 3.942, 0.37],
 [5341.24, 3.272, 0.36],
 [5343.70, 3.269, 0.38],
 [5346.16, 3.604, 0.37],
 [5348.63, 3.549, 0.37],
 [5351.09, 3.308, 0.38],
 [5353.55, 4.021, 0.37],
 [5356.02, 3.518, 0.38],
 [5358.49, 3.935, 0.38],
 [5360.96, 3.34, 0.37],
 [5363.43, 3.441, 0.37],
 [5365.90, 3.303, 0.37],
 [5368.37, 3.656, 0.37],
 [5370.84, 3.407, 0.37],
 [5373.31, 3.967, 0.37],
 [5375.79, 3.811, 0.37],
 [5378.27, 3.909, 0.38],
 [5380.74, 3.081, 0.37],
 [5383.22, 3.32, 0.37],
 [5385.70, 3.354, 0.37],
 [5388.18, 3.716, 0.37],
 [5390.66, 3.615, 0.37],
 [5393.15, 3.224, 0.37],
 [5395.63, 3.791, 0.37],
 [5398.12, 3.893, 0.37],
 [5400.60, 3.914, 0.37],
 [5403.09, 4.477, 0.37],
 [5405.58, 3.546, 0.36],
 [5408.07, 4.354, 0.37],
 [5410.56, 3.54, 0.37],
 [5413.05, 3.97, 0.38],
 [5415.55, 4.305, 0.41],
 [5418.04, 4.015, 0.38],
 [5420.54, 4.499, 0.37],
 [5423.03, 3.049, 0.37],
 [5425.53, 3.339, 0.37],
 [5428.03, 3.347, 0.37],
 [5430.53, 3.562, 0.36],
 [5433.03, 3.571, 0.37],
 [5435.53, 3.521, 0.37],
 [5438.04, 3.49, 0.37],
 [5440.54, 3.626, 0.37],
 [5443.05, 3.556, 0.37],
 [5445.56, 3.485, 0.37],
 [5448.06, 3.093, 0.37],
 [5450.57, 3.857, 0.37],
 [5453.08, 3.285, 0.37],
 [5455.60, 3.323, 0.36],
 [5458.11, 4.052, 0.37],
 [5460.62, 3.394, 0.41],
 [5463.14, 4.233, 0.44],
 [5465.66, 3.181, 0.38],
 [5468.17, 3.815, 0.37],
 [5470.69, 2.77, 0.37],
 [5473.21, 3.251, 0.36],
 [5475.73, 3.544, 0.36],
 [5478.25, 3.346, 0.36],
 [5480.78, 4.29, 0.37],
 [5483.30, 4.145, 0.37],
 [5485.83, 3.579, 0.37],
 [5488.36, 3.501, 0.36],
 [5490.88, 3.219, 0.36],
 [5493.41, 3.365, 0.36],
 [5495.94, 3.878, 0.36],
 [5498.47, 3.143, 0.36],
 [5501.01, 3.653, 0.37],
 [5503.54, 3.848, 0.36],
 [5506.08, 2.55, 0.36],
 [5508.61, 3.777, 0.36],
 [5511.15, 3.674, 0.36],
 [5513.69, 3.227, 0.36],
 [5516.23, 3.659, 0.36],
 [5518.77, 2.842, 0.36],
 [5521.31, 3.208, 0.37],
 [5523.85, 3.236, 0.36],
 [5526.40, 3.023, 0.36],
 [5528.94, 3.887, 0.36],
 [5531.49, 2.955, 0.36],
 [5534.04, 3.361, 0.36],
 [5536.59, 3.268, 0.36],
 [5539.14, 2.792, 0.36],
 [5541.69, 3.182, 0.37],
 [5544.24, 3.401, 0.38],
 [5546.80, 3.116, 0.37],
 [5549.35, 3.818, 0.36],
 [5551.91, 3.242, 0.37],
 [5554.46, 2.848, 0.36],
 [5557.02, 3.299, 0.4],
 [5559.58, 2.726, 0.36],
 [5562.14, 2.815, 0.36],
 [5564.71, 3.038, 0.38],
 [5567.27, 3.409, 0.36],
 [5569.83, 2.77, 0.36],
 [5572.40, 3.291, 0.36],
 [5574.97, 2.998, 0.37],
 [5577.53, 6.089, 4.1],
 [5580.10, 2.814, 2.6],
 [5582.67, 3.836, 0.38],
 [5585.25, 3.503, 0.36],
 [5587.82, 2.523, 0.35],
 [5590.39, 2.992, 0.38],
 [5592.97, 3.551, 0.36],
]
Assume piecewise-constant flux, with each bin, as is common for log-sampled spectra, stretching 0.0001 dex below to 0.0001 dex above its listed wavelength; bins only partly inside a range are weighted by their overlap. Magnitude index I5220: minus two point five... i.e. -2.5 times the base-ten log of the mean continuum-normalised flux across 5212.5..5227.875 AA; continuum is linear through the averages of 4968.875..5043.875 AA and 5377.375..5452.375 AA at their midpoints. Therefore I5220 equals 0.39 mag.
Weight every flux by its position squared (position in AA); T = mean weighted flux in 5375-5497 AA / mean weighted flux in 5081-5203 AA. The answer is 1.10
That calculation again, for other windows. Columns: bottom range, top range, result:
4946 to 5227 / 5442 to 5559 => 0.88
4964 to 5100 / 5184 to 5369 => 0.74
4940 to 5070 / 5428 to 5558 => 0.72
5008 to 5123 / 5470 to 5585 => 0.94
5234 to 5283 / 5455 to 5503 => 1.14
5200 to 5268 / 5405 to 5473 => 1.14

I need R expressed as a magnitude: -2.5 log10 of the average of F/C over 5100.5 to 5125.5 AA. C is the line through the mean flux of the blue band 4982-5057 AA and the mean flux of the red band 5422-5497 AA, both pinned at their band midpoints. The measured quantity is 0.31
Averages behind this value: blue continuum 5.49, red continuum 3.52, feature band 3.82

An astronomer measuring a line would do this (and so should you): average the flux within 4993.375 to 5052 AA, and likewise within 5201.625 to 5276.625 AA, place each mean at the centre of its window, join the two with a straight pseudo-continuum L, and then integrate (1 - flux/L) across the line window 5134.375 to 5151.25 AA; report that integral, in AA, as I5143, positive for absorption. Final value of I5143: 2.93 AA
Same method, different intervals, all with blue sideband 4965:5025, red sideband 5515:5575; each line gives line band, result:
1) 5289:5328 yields 9.58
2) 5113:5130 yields 5.72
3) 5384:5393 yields 1.28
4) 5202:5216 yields 4.86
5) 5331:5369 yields 7.16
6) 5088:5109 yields 6.82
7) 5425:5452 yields 2.13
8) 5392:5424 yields 0.60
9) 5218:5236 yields 5.78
